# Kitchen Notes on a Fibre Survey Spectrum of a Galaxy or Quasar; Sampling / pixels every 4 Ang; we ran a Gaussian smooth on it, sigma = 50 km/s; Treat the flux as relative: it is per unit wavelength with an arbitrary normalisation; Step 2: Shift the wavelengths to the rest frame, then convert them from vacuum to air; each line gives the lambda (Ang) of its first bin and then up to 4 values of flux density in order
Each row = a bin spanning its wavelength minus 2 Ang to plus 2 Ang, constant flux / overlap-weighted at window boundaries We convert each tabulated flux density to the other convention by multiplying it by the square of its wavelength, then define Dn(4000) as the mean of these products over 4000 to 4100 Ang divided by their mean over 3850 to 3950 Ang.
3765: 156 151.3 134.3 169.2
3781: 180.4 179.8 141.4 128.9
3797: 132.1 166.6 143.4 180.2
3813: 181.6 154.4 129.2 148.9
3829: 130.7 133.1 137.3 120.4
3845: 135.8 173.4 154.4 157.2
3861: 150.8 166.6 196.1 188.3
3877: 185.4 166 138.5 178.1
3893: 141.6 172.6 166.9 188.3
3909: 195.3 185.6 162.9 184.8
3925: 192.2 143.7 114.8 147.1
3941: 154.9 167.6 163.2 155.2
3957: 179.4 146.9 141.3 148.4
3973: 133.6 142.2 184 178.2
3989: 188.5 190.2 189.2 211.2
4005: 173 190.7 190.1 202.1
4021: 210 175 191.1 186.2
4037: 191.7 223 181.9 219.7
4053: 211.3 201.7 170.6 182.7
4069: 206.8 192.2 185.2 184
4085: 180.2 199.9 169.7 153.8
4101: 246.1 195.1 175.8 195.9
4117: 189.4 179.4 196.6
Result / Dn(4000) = 1.2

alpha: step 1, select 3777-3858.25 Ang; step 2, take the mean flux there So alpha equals 151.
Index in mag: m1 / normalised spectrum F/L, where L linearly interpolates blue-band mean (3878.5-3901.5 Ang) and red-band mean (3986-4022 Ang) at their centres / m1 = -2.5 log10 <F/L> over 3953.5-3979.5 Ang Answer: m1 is 0.21 mag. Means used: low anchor 161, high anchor 193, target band 150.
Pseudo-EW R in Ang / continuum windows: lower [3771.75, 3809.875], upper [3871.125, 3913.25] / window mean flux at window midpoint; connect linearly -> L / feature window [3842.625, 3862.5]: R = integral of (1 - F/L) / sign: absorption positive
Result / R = 1.5 Ang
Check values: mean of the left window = 155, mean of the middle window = 154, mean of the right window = 173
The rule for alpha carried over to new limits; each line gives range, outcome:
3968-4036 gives 182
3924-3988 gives 156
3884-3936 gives 167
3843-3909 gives 167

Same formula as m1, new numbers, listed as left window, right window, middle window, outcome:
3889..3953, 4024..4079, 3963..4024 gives 0.02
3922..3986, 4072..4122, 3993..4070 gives -0.13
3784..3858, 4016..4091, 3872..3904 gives -0.04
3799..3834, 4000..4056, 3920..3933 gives 0.08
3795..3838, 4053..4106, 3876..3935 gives -0.03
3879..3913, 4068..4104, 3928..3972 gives 0.16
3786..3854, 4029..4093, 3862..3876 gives -0.16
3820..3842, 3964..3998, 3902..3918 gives -0.21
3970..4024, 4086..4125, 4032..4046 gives -0.07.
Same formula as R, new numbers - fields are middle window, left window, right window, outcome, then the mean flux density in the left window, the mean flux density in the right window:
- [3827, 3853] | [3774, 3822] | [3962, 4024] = 3.6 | 157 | 178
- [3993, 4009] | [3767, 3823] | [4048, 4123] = -0.9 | 155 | 191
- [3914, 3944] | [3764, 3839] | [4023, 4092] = 2.3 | 151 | 193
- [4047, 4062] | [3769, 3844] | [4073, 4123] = -1.7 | 149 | 188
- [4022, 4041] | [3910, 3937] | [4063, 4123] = -1.2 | 164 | 189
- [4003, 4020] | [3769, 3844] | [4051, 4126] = -1.0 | 149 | 190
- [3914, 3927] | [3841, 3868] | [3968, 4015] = -1.1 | 155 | 177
